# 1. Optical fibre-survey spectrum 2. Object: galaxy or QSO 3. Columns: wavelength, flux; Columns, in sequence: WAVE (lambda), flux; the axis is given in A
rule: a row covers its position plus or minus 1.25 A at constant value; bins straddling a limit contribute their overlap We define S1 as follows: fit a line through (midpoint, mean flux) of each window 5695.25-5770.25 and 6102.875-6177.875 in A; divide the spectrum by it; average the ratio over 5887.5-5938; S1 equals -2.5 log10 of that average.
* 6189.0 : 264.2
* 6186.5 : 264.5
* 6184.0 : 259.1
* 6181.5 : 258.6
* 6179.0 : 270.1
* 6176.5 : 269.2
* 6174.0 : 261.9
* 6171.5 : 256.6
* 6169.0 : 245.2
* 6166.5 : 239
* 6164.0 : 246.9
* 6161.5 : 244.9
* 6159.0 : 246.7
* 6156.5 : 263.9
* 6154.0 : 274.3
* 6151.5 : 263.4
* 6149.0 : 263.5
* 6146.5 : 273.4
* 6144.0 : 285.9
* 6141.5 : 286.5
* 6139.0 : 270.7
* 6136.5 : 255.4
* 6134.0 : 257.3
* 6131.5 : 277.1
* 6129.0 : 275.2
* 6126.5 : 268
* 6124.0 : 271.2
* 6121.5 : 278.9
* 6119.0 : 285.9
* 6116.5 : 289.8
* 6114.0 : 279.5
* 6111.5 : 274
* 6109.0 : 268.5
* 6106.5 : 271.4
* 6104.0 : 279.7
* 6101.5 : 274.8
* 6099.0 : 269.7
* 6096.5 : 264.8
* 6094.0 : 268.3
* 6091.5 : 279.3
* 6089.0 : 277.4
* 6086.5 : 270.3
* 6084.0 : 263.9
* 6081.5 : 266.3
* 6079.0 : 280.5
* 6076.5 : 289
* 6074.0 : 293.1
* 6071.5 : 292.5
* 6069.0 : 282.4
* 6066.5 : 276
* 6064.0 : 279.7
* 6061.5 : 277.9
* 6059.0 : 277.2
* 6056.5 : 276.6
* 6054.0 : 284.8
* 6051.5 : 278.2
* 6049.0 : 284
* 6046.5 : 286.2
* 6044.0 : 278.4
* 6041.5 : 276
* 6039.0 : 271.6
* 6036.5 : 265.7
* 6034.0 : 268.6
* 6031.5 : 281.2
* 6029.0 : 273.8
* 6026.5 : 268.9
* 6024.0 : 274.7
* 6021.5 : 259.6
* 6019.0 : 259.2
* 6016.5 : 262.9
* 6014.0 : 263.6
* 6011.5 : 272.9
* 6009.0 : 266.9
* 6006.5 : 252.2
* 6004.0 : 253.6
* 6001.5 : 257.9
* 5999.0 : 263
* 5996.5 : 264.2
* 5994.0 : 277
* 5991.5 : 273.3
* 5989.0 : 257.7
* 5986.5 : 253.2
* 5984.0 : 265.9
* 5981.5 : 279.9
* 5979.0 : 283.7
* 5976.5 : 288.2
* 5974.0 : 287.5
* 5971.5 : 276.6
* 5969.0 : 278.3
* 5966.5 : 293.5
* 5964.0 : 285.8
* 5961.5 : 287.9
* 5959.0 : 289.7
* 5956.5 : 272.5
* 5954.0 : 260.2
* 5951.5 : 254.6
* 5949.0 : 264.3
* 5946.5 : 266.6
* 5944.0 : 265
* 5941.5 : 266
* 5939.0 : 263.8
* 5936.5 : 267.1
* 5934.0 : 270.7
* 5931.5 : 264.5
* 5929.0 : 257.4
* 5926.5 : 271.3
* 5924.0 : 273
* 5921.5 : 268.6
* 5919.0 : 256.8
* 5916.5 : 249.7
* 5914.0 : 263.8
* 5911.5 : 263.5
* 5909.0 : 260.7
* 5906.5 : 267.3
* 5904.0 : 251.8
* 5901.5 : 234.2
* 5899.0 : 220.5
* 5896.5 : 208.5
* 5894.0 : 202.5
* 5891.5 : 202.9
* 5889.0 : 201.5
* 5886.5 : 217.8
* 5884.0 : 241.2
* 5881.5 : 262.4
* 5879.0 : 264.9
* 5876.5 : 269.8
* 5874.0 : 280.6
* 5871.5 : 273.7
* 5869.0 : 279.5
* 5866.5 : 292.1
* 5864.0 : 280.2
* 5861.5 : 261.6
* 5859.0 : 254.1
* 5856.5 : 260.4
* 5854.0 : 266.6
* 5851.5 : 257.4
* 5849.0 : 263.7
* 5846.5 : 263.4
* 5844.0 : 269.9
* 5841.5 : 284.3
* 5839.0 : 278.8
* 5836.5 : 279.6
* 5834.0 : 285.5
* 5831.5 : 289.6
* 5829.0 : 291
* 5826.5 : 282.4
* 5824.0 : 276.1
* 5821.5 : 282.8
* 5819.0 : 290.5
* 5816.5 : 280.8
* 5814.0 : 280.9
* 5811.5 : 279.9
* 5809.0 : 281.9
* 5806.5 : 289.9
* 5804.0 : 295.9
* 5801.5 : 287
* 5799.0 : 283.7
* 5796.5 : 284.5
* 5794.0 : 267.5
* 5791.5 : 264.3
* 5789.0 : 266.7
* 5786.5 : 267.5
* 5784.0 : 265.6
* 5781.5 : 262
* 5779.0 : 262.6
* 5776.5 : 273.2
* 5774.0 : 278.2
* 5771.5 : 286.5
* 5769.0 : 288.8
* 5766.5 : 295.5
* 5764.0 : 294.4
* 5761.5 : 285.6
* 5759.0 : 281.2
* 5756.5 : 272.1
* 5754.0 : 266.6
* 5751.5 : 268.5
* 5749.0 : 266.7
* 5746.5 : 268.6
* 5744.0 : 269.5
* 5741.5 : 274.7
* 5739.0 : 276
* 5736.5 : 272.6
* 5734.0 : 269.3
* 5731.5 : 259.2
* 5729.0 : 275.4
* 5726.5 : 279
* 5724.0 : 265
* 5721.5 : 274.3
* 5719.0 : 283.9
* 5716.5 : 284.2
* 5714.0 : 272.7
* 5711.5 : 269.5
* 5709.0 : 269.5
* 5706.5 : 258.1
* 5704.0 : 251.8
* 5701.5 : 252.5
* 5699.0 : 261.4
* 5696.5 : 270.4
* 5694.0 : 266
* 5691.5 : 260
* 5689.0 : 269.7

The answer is 0.09 mag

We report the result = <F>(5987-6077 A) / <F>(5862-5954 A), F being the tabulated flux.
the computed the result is 1.07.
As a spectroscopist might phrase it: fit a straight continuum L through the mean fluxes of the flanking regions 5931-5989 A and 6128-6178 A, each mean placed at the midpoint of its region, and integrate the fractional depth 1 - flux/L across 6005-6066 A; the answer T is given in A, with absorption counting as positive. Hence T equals -0.8 A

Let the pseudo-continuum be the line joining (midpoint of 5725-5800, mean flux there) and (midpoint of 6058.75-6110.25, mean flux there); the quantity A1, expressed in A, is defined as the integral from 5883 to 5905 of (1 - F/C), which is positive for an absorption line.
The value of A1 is 4.44 A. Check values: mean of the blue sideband 274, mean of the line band 220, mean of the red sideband 276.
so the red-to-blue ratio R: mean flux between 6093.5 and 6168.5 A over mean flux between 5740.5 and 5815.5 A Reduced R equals 0.97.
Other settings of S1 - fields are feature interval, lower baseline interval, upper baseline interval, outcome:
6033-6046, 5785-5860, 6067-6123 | 0.02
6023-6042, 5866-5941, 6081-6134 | -0.03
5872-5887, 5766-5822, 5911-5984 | 0.06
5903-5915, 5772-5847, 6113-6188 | 0.05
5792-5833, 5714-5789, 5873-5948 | -0.07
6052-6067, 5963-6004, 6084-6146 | -0.02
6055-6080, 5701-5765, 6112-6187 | -0.06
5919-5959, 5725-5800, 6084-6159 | 0.03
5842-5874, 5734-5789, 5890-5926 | -0.06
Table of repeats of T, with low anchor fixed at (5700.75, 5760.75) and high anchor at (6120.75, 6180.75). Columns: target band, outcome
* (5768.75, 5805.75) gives -0.8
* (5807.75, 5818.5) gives -0.5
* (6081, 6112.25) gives -0.8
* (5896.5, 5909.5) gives 1.2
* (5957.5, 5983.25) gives -1.7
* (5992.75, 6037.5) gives 0.0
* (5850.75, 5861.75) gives 0.3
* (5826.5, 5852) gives -0.8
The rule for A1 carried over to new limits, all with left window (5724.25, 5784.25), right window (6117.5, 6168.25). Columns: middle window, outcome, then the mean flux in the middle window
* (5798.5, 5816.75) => -0.79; 285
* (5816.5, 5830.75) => -0.59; 284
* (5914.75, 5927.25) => 0.35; 264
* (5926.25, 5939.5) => 0.26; 265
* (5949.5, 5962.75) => -0.11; 272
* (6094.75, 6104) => -0.13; 271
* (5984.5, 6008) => 0.69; 262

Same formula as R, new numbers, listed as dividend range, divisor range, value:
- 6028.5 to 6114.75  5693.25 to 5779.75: 1.01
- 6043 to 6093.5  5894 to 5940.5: 1.10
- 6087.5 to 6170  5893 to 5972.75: 1.03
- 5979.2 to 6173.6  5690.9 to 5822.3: 0.99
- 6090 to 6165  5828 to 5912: 1.05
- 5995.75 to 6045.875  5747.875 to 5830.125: 0.96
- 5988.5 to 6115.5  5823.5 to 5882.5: 1.00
